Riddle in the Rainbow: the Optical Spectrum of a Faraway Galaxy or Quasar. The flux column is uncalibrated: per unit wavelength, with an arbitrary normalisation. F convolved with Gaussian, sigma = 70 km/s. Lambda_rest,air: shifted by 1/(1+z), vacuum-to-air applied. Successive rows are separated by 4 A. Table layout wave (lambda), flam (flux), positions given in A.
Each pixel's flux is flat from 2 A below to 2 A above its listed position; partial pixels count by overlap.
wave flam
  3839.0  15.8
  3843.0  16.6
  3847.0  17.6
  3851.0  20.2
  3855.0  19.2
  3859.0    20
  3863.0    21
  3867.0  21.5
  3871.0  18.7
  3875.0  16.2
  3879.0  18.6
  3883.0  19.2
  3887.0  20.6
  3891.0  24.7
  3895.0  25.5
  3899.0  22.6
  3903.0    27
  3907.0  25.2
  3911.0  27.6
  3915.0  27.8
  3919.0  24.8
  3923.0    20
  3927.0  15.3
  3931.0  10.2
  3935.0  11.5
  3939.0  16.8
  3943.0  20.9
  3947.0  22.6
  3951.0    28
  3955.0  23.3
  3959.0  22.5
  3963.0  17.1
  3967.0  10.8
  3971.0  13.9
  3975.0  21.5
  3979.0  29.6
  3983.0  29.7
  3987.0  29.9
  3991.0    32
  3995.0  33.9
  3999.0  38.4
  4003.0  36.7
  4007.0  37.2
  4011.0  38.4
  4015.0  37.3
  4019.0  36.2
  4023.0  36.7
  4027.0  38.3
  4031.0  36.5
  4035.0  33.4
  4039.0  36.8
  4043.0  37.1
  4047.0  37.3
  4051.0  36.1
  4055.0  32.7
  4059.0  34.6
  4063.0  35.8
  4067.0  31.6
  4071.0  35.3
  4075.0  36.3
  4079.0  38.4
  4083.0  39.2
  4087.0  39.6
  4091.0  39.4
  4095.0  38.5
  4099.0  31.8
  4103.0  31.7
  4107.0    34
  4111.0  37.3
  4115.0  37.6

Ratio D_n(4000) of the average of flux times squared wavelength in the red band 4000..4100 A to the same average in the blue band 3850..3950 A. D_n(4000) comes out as 1.89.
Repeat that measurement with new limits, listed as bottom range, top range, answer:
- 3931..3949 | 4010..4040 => 2.24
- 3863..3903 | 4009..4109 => 1.86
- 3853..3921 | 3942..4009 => 1.24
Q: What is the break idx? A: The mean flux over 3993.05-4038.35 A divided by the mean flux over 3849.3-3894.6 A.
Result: 1.82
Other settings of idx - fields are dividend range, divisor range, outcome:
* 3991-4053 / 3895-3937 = 1.71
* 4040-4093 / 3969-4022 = 1.14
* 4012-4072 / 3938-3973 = 1.82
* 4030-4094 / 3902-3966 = 1.73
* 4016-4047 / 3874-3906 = 1.65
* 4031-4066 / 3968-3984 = 1.57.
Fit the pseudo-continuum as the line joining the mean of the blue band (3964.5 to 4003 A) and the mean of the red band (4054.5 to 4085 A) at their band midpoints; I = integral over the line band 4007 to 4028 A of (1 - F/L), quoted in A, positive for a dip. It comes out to -4.79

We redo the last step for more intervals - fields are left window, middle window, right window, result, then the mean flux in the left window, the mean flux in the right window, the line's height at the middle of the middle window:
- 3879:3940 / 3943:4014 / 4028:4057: 4.3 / 21.2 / 35.8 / 28.8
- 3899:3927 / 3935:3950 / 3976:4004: 4.4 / 24.5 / 32.3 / 27.5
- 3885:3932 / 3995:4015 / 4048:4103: -4.5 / 22.9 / 36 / 30.4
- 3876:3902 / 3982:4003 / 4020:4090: -1.6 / 21.8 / 36.3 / 30.8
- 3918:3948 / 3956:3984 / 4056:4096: 2.5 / 17.4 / 36.7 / 22.4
